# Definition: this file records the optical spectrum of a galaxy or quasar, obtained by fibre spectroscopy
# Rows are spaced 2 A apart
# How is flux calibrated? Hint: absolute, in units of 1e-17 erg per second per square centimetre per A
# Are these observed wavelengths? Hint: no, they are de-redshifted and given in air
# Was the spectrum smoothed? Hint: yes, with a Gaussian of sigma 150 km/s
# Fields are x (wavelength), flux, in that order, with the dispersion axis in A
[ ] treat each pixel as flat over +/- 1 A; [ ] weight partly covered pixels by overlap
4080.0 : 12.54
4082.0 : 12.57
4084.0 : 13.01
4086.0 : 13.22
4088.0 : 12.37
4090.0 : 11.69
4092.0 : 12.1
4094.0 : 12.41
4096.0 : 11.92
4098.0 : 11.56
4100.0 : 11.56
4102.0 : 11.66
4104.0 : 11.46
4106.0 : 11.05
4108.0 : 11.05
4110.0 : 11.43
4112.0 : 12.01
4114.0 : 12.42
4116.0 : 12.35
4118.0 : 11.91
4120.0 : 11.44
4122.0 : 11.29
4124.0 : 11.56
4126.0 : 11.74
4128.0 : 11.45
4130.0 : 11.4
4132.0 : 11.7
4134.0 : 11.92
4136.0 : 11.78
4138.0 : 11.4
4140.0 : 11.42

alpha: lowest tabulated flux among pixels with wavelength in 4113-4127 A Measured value 11.29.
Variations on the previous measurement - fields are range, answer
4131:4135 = 11.7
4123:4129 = 11.45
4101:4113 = 11.05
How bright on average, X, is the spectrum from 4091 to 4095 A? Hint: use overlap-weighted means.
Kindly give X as 12.3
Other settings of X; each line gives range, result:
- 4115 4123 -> 11.7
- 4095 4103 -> 11.7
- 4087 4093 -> 12.1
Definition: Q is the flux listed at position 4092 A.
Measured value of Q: 12.1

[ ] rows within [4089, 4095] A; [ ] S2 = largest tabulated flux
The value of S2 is 12.41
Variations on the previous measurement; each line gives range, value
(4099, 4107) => 11.66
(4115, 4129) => 12.35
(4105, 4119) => 12.42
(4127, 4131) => 11.45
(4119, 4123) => 11.44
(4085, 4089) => 13.22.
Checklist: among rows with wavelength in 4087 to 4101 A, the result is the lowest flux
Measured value 11.56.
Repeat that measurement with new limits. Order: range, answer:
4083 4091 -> 11.69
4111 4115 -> 12.01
